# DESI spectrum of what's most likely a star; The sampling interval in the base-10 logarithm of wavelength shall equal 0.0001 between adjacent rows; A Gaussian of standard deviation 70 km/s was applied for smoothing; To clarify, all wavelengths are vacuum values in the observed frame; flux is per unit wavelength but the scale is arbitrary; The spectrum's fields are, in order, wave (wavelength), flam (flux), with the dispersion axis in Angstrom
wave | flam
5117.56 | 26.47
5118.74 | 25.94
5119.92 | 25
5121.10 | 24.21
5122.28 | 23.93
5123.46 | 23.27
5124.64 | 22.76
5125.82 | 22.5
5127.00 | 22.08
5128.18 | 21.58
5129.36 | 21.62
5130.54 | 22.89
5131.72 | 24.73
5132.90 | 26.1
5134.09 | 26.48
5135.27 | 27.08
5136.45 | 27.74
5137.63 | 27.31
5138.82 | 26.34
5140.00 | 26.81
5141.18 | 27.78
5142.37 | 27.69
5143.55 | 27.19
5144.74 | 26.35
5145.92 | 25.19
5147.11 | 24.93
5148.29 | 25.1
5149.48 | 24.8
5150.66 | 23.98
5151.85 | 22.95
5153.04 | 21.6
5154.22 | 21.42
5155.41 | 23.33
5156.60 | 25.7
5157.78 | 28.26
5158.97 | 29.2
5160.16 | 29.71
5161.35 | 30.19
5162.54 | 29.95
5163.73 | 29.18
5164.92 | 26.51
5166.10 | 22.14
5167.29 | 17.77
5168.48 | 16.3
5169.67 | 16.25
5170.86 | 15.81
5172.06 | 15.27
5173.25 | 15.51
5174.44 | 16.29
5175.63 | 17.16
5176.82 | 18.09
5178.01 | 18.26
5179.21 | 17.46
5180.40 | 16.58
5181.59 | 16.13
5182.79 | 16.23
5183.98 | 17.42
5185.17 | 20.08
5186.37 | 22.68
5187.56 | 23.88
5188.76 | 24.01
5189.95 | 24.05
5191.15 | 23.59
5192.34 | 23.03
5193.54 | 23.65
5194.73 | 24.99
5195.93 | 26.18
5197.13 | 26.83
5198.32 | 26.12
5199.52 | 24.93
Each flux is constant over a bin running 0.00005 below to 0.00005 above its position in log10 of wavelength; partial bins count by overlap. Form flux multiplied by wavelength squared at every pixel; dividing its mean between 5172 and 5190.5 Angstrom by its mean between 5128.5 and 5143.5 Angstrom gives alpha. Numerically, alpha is 0.74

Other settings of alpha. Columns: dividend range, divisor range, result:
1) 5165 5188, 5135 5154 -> 0.71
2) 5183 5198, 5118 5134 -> 1.01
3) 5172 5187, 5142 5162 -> 0.69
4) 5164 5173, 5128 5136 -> 0.78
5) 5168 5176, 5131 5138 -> 0.61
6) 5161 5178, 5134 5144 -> 0.75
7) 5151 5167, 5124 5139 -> 1.07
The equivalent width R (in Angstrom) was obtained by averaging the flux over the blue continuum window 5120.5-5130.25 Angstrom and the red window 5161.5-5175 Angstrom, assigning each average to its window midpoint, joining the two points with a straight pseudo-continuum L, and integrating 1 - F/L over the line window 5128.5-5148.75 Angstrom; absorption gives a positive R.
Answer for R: -3.6 Angstrom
